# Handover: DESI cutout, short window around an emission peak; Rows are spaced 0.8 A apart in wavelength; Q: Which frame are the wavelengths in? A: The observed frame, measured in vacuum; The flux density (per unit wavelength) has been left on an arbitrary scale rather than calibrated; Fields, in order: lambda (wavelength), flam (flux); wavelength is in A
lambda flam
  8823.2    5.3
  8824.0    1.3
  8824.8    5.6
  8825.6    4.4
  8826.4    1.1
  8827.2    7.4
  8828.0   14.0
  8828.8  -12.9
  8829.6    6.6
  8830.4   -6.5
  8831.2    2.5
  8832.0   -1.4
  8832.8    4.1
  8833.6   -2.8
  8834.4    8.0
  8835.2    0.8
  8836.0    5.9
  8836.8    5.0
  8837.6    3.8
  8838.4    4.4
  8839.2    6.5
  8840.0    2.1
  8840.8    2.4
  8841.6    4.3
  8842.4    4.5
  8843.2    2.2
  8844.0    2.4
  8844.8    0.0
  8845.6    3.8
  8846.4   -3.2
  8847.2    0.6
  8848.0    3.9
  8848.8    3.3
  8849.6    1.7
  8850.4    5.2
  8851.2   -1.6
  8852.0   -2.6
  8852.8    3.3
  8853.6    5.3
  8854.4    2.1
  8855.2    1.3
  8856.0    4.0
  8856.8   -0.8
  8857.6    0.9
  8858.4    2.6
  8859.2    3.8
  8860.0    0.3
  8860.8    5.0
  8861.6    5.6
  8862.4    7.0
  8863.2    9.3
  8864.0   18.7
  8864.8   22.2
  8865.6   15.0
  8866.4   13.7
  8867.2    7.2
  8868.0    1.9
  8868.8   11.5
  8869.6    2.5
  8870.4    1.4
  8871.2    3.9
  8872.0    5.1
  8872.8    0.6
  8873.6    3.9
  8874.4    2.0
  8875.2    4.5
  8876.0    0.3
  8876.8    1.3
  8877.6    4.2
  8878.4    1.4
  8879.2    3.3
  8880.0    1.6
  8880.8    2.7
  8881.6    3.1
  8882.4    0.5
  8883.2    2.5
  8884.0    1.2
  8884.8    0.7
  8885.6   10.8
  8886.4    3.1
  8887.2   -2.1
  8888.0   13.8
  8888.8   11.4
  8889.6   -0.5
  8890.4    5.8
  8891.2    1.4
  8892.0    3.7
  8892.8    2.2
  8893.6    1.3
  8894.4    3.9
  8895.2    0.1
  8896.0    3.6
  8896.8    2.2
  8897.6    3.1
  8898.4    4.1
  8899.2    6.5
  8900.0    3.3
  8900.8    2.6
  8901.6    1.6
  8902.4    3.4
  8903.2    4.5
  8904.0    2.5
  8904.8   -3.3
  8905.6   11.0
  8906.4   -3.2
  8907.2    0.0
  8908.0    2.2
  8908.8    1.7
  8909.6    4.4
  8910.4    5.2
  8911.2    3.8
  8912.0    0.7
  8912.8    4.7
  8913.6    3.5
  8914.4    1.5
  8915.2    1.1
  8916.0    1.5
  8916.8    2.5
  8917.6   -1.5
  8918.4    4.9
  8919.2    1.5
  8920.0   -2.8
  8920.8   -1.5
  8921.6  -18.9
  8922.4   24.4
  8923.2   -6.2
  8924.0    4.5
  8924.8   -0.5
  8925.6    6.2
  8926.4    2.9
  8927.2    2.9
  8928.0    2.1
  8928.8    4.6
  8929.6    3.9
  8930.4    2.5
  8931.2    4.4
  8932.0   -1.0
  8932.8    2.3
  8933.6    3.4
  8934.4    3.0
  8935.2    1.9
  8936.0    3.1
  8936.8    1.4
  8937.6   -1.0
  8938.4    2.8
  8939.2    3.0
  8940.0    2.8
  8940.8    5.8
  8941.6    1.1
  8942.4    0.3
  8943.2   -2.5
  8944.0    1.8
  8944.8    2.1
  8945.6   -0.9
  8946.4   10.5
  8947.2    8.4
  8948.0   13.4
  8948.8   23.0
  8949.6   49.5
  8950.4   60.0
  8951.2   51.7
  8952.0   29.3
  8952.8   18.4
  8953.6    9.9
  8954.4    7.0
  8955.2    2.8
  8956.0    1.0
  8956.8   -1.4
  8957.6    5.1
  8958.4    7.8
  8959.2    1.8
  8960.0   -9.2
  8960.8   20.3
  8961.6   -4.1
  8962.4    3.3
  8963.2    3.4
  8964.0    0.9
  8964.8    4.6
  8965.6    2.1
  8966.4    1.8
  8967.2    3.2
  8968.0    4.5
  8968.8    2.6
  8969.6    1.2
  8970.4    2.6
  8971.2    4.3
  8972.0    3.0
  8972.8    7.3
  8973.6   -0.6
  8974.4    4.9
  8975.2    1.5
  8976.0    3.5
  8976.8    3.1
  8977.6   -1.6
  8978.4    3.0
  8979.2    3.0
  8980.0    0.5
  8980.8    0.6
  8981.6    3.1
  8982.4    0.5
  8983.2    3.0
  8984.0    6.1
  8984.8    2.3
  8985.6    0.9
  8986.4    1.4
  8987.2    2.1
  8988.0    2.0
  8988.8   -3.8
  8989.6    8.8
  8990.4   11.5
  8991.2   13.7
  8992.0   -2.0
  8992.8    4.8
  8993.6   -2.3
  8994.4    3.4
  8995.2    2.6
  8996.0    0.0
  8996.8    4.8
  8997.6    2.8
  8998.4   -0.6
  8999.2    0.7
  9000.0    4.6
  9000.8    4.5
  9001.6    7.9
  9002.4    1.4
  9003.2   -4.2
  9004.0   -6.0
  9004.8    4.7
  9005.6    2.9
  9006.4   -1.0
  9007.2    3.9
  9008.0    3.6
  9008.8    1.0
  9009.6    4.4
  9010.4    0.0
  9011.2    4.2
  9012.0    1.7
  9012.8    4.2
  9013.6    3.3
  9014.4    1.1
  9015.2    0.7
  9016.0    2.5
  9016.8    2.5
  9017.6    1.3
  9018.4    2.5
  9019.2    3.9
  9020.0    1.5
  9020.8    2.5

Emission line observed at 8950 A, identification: [O III]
